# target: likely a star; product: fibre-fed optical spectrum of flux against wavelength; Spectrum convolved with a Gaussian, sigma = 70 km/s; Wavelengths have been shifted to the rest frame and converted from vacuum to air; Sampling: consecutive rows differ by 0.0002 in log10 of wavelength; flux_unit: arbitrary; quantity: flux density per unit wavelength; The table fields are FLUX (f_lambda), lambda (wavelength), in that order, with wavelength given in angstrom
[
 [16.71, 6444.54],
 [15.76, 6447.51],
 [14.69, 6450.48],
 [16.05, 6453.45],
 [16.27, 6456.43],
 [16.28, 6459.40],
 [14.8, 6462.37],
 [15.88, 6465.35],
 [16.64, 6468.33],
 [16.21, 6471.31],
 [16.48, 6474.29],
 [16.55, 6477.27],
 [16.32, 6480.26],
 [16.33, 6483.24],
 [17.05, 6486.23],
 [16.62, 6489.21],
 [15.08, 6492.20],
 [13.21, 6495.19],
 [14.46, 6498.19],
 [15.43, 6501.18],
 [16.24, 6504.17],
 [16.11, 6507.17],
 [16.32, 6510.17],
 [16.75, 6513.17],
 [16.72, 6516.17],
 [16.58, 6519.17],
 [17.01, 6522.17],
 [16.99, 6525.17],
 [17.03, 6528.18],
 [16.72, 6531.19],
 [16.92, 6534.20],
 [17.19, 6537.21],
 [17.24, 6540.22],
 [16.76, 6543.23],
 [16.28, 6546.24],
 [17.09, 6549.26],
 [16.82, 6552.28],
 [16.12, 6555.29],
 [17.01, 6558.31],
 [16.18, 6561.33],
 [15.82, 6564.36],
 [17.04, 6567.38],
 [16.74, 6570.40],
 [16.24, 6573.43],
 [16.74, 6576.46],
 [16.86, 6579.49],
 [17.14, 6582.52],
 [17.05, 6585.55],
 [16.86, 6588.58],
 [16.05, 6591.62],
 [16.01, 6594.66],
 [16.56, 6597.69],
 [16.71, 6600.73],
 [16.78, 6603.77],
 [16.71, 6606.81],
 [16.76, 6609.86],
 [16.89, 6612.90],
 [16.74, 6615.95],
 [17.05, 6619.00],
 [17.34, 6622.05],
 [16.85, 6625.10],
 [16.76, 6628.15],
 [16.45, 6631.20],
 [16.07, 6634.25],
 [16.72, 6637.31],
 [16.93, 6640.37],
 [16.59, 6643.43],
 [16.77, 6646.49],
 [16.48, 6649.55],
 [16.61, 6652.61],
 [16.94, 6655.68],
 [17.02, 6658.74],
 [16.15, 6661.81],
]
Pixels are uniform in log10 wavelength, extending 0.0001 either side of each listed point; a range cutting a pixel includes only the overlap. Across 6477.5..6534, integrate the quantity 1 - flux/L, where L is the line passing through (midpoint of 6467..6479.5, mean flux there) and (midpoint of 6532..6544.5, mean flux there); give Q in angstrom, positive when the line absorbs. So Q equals 1.8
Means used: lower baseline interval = 16.5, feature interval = 16.2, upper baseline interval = 17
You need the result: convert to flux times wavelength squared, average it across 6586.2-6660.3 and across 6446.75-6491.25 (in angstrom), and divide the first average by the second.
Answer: 1.09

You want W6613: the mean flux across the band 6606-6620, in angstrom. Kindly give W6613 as 16.8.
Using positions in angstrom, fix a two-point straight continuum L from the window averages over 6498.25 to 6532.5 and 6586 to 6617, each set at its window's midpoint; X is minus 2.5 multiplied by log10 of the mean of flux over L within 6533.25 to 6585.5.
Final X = -0.01 mag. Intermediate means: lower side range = 16.4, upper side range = 16.6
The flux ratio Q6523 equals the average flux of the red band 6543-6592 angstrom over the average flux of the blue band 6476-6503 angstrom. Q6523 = 1.1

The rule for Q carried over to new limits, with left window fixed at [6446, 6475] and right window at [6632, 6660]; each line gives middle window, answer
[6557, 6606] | -0.63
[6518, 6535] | -0.75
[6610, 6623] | -0.33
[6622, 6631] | -0.14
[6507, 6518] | -0.28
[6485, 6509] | 0.78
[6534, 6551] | -0.71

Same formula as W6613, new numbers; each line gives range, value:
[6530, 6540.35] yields 17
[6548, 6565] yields 16.5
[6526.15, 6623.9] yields 16.7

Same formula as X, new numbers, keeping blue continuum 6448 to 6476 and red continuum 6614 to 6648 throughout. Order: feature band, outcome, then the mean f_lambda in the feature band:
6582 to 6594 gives -0.01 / 16.7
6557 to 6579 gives -0.01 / 16.5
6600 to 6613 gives -0.01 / 16.8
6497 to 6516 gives 0.01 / 16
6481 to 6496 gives 0.02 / 15.8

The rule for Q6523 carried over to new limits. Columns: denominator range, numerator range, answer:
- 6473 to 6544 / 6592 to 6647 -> 1.02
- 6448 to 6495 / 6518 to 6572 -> 1.05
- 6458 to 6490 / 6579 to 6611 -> 1.02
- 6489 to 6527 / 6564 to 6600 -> 1.04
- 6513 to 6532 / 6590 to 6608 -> 0.98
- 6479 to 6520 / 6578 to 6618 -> 1.05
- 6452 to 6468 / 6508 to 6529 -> 1.05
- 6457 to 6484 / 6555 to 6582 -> 1.02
